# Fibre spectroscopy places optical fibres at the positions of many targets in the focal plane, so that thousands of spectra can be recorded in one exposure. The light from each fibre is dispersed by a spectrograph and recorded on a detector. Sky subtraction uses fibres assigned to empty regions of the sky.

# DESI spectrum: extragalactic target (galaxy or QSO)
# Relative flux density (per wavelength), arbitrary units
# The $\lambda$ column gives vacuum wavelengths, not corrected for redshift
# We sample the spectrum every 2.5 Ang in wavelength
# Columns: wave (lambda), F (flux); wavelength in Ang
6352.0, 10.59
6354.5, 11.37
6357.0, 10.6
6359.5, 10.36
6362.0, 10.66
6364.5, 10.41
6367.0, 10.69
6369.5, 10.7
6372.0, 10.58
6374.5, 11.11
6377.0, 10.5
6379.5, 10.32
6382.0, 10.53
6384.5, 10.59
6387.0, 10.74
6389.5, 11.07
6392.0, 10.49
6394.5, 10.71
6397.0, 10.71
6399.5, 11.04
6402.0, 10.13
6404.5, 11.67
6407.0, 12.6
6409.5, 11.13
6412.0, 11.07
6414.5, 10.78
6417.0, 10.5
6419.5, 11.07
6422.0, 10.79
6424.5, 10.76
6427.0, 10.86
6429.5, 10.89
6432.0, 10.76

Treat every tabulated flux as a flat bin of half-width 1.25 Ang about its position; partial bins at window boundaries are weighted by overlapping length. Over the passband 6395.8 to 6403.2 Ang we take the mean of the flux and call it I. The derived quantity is 10.6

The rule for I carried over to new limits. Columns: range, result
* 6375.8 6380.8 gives 10.4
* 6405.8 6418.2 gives 11.2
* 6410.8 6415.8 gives 10.9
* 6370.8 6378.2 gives 10.7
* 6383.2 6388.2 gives 10.7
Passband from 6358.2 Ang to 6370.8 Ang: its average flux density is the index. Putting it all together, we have 10.6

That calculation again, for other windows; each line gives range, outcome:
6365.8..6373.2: 10.7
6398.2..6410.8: 11.3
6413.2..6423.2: 10.8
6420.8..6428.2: 10.8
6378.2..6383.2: 10.4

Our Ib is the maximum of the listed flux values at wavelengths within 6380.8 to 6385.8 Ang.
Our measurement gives 10.59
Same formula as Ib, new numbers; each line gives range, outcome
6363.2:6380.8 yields 11.11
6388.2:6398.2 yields 11.07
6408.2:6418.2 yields 11.13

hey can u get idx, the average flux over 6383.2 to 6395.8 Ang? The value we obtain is 10.7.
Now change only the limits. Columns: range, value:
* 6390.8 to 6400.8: 10.7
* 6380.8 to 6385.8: 10.6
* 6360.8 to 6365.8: 10.5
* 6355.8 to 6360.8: 10.5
